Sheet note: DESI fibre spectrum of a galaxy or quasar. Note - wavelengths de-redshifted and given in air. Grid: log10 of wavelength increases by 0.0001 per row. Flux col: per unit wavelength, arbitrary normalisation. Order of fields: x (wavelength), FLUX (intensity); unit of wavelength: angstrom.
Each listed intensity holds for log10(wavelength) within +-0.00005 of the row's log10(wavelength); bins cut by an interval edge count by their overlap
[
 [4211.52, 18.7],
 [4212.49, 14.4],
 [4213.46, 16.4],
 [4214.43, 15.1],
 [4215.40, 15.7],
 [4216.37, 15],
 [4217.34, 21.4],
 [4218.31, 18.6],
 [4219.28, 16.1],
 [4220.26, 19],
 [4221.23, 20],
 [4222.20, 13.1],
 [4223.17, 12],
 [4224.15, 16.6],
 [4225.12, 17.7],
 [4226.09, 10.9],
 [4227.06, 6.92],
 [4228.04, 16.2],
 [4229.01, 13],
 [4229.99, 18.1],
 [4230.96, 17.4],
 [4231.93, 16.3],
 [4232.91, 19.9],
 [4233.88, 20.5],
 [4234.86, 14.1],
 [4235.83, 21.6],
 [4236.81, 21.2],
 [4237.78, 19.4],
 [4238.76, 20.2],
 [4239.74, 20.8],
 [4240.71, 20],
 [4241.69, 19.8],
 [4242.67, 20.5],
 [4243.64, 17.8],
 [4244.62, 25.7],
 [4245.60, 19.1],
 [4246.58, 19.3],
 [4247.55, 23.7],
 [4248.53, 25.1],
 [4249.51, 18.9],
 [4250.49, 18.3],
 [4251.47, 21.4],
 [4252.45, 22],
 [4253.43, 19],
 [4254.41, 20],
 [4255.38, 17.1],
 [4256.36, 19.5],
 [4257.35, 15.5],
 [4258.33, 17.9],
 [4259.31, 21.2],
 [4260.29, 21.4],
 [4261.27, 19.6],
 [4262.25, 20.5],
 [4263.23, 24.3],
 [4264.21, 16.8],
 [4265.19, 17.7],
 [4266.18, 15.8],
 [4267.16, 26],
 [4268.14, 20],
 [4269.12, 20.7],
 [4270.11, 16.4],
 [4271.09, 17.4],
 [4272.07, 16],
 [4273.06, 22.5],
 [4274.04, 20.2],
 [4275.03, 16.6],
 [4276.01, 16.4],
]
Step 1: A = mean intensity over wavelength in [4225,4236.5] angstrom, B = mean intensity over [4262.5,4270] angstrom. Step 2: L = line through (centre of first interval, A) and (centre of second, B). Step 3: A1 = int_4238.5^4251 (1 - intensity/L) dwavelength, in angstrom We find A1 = -2.2 angstrom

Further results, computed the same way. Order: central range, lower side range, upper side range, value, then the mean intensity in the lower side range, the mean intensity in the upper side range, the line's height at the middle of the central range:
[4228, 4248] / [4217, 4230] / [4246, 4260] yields -1.8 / 15.5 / 19.9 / 17.7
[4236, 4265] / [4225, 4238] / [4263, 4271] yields -3.4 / 16.6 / 19.4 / 18.1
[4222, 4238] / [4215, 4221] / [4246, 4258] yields 2.1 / 17.8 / 19.9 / 18.5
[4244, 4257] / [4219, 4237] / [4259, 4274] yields -1.7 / 16.3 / 19.8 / 18.3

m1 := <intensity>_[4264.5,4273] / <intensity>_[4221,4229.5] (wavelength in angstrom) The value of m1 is 1.4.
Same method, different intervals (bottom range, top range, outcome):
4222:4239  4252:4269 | 1.20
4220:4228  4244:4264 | 1.41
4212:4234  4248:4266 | 1.23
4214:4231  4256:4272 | 1.23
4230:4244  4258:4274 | 1.02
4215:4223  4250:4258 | 1.11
